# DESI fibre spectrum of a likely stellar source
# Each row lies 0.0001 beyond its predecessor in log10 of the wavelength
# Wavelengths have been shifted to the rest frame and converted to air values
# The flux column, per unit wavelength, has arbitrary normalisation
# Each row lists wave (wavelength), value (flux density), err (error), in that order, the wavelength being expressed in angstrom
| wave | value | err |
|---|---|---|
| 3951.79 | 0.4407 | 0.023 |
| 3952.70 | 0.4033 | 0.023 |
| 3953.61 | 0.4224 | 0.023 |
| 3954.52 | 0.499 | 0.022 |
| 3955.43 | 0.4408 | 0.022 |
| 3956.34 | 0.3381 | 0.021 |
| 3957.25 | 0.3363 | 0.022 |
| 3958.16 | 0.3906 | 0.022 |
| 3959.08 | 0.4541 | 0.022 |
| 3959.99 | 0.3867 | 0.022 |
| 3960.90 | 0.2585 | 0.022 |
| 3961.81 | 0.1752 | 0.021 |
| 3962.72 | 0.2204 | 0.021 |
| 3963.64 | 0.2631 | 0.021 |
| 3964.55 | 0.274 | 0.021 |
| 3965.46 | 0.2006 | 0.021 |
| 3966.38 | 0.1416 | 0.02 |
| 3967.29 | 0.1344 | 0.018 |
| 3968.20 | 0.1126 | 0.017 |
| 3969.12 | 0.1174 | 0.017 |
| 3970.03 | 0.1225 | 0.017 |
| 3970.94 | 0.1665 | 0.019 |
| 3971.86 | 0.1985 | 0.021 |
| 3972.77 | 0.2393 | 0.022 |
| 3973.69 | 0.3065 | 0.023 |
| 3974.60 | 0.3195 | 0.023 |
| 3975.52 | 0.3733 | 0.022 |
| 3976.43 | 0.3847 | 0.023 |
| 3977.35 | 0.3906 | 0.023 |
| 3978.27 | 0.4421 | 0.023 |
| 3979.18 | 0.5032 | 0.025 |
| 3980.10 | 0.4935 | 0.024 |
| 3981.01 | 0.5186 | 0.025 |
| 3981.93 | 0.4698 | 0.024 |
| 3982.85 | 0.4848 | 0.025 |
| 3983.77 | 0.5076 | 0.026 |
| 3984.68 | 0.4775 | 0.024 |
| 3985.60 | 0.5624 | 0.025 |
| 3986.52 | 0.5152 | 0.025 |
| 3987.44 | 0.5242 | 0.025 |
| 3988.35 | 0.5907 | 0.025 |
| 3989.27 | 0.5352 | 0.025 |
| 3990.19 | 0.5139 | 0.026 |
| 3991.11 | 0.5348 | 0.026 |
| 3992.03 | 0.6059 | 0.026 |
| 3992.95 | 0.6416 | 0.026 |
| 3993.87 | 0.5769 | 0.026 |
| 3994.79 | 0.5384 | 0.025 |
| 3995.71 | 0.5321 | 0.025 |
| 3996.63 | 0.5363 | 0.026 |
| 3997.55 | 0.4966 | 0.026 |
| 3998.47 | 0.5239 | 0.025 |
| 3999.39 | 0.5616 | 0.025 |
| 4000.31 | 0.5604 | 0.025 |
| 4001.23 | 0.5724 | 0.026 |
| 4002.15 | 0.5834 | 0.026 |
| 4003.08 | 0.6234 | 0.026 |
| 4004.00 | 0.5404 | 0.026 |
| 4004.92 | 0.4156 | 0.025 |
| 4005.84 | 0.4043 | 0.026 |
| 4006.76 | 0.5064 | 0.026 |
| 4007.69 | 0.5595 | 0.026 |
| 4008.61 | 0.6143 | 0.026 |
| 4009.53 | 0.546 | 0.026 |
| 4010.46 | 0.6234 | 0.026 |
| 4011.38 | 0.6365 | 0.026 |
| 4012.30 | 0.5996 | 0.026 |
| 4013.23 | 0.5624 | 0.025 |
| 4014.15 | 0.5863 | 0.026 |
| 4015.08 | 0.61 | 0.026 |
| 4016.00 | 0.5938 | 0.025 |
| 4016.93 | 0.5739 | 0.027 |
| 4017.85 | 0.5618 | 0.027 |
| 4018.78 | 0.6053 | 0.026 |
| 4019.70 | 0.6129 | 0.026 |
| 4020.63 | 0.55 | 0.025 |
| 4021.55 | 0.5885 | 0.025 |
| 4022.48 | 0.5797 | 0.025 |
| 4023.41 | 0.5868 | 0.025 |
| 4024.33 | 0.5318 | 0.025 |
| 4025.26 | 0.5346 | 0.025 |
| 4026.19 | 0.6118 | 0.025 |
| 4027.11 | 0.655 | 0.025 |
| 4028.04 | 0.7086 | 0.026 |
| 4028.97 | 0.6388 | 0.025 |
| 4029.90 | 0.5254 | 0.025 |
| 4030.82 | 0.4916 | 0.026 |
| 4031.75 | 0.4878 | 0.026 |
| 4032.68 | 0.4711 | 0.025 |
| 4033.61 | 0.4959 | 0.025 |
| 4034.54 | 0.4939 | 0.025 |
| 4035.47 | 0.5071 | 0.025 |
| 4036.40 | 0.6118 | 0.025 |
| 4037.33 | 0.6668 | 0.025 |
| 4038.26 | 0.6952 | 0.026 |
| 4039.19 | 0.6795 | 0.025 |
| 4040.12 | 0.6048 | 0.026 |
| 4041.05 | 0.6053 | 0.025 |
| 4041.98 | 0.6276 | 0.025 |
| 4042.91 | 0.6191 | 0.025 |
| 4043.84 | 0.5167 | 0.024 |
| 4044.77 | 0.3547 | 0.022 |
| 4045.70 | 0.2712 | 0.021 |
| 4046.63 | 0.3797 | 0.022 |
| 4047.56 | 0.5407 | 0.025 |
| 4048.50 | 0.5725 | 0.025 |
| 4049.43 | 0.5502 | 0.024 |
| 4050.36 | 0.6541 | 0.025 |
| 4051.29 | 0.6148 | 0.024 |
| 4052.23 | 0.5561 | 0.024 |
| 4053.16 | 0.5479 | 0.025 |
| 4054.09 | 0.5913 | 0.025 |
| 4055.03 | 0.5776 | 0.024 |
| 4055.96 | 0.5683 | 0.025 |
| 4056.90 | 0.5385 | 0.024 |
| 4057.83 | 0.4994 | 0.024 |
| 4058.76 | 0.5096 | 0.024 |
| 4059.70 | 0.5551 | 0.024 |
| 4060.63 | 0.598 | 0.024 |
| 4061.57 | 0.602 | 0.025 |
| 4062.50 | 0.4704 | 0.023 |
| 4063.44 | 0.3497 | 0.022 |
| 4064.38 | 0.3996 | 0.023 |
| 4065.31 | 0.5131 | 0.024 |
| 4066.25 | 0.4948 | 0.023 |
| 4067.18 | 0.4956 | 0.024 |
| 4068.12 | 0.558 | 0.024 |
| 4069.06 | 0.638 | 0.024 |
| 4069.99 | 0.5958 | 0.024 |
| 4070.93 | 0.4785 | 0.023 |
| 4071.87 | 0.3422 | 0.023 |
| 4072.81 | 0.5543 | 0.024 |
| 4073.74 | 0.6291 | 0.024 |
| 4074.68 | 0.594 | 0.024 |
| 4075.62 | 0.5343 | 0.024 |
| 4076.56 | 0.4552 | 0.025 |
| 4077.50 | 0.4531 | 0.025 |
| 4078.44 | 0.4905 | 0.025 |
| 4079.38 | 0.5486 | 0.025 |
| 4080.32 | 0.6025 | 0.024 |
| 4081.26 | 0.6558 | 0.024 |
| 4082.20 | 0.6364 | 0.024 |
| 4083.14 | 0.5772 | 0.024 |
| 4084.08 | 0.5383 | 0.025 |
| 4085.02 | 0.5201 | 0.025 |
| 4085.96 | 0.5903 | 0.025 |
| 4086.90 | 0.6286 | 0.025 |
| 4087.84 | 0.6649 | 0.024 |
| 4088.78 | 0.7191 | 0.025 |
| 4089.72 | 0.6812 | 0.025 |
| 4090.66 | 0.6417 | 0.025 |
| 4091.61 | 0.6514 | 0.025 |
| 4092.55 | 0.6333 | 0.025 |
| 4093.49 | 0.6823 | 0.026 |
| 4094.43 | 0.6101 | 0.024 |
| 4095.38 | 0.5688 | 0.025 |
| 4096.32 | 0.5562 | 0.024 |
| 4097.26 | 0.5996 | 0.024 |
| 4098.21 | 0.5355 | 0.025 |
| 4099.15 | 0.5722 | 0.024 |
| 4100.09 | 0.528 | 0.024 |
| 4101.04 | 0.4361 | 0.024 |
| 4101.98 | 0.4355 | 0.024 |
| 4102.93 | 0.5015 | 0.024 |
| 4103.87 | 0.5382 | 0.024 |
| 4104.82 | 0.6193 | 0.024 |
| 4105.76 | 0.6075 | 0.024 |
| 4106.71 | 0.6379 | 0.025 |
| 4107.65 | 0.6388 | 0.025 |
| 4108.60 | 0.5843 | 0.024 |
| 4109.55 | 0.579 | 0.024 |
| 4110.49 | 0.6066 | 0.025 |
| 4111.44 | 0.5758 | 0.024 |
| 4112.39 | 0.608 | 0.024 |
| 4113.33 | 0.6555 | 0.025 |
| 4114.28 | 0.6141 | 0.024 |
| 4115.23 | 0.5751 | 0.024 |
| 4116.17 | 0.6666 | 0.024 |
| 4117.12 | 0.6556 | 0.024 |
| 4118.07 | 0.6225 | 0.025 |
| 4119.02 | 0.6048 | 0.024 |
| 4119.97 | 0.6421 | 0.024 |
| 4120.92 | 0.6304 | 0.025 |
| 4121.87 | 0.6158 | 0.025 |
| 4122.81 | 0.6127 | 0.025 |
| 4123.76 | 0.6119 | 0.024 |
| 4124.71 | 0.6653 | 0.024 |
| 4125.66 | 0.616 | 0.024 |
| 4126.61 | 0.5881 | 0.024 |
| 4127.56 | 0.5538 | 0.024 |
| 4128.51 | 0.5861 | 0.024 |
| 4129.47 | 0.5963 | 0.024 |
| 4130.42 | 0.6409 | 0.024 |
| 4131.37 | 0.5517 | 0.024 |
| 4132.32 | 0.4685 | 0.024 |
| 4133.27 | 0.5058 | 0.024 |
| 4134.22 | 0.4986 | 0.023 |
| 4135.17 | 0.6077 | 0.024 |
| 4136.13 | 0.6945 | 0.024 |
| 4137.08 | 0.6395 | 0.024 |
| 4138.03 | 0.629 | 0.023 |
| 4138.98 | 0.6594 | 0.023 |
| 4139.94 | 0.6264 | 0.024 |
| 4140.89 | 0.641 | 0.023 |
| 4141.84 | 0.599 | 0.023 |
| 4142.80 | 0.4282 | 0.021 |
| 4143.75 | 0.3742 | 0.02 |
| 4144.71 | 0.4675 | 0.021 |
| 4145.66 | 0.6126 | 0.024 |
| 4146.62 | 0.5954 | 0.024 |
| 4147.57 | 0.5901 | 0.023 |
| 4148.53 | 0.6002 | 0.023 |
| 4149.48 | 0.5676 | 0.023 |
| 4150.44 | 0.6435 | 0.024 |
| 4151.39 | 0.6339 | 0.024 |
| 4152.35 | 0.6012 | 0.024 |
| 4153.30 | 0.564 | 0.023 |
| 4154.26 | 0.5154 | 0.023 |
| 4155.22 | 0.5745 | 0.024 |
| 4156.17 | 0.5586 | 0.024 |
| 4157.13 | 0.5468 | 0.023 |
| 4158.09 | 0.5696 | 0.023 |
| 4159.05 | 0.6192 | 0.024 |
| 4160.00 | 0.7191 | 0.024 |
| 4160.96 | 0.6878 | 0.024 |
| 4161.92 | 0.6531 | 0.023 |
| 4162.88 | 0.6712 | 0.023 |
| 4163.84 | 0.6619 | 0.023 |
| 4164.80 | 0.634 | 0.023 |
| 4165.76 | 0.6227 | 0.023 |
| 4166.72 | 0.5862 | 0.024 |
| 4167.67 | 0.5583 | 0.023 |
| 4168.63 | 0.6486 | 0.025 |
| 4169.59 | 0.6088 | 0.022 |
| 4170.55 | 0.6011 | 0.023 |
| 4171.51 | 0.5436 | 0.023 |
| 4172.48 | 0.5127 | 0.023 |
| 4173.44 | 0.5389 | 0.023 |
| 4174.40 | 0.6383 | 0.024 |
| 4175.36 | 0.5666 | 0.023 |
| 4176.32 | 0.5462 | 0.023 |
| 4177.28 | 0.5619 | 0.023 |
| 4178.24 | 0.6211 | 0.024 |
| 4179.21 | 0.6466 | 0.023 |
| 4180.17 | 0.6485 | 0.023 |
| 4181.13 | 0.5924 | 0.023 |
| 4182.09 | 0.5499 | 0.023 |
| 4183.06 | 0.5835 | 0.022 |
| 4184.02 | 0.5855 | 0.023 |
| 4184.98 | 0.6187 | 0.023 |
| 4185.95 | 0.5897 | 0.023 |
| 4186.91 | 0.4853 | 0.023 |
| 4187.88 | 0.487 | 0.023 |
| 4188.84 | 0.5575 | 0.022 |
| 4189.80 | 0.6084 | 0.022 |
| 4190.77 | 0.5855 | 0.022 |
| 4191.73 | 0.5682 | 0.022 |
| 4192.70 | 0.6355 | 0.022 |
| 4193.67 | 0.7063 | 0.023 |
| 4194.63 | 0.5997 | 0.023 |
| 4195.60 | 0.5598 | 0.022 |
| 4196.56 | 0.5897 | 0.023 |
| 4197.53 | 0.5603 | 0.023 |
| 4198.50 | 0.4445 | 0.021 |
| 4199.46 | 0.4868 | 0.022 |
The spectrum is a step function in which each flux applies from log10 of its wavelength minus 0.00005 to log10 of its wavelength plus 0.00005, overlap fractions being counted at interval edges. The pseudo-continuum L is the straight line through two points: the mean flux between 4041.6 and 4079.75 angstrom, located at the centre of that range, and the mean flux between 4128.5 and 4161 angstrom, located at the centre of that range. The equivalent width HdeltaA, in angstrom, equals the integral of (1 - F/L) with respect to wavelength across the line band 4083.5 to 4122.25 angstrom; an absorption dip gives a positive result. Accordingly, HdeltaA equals -3.3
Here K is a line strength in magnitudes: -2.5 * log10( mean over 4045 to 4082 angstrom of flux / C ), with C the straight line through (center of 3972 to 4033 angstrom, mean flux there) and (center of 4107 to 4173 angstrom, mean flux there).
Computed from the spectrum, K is 0.07 mag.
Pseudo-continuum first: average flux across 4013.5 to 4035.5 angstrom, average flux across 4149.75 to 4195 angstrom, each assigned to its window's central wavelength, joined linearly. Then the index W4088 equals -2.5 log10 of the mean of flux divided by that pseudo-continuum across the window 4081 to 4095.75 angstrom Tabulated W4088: -0.08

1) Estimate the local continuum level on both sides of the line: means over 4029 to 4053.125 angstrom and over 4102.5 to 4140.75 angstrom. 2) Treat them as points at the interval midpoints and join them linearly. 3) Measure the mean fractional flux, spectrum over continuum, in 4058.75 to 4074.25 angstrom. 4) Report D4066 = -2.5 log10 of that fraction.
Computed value 0.09 mag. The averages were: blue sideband 0.546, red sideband 0.604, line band 0.517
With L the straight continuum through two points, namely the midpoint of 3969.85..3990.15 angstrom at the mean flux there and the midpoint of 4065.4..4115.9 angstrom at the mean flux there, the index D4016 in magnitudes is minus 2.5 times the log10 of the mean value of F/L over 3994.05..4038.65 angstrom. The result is -0.196 mag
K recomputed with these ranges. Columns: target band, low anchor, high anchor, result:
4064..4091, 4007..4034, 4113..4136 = 0.06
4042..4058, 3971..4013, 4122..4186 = 0.01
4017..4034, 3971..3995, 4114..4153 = -0.14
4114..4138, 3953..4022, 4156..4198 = -0.08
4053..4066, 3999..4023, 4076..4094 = 0.13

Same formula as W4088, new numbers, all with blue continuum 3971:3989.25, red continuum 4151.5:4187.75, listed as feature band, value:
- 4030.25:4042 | -0.18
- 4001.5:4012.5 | -0.21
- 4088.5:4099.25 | -0.17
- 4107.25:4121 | -0.13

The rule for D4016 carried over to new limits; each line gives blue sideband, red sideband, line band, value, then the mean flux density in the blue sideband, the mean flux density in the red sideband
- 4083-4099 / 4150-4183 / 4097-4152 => 0.038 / 0.612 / 0.601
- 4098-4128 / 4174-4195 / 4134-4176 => -0.005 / 0.592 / 0.59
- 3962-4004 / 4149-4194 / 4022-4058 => -0.177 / 0.422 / 0.596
